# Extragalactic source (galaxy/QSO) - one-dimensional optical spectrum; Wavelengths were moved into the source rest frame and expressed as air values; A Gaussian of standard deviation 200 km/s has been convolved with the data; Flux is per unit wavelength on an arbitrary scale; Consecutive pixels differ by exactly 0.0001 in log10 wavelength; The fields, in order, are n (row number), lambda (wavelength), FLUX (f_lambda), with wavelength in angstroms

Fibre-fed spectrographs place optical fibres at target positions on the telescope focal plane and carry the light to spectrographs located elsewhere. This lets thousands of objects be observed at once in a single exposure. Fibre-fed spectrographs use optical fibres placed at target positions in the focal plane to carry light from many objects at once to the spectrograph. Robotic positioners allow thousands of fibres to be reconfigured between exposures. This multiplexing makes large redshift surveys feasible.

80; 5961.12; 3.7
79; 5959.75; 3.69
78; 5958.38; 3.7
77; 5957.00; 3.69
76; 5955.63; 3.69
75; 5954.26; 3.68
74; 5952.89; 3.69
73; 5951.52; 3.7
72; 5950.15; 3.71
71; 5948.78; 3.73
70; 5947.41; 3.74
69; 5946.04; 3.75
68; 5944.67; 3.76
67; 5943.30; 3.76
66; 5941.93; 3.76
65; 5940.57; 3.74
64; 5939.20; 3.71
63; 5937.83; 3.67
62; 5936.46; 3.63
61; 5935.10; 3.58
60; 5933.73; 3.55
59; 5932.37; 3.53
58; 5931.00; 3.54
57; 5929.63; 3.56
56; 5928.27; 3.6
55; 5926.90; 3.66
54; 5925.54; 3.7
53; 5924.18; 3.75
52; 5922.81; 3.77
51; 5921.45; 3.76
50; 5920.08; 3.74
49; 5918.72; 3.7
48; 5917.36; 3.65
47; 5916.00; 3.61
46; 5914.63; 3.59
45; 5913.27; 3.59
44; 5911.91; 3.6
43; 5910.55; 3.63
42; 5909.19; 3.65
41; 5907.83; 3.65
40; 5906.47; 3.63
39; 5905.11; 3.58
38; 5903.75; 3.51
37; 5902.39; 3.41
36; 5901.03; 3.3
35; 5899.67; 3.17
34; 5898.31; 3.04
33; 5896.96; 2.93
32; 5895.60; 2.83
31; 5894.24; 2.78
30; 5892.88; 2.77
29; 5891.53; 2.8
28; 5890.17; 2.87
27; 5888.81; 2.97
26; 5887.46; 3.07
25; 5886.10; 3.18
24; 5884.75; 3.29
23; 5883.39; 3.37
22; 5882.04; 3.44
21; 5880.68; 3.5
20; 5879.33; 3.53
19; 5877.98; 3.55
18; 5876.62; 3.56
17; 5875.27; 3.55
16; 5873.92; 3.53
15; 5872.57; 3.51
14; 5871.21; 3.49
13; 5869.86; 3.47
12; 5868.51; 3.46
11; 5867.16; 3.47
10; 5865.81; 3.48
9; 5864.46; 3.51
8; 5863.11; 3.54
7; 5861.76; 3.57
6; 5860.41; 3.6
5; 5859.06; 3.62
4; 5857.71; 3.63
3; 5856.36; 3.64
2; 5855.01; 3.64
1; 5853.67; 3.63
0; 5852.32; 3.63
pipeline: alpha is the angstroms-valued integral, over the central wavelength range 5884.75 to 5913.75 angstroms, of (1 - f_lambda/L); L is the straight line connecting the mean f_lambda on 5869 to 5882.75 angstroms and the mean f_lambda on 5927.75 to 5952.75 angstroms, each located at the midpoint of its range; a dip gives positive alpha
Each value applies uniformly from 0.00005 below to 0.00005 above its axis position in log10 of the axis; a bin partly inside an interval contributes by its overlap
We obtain 2.7 angstroms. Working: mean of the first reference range 3.51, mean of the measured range 3.24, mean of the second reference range 3.67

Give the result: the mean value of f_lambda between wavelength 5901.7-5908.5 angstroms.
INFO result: 3.55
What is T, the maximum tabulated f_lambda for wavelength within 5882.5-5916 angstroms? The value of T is 3.65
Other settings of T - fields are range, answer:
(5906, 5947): 3.77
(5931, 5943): 3.76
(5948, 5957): 3.73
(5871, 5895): 3.56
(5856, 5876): 3.64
